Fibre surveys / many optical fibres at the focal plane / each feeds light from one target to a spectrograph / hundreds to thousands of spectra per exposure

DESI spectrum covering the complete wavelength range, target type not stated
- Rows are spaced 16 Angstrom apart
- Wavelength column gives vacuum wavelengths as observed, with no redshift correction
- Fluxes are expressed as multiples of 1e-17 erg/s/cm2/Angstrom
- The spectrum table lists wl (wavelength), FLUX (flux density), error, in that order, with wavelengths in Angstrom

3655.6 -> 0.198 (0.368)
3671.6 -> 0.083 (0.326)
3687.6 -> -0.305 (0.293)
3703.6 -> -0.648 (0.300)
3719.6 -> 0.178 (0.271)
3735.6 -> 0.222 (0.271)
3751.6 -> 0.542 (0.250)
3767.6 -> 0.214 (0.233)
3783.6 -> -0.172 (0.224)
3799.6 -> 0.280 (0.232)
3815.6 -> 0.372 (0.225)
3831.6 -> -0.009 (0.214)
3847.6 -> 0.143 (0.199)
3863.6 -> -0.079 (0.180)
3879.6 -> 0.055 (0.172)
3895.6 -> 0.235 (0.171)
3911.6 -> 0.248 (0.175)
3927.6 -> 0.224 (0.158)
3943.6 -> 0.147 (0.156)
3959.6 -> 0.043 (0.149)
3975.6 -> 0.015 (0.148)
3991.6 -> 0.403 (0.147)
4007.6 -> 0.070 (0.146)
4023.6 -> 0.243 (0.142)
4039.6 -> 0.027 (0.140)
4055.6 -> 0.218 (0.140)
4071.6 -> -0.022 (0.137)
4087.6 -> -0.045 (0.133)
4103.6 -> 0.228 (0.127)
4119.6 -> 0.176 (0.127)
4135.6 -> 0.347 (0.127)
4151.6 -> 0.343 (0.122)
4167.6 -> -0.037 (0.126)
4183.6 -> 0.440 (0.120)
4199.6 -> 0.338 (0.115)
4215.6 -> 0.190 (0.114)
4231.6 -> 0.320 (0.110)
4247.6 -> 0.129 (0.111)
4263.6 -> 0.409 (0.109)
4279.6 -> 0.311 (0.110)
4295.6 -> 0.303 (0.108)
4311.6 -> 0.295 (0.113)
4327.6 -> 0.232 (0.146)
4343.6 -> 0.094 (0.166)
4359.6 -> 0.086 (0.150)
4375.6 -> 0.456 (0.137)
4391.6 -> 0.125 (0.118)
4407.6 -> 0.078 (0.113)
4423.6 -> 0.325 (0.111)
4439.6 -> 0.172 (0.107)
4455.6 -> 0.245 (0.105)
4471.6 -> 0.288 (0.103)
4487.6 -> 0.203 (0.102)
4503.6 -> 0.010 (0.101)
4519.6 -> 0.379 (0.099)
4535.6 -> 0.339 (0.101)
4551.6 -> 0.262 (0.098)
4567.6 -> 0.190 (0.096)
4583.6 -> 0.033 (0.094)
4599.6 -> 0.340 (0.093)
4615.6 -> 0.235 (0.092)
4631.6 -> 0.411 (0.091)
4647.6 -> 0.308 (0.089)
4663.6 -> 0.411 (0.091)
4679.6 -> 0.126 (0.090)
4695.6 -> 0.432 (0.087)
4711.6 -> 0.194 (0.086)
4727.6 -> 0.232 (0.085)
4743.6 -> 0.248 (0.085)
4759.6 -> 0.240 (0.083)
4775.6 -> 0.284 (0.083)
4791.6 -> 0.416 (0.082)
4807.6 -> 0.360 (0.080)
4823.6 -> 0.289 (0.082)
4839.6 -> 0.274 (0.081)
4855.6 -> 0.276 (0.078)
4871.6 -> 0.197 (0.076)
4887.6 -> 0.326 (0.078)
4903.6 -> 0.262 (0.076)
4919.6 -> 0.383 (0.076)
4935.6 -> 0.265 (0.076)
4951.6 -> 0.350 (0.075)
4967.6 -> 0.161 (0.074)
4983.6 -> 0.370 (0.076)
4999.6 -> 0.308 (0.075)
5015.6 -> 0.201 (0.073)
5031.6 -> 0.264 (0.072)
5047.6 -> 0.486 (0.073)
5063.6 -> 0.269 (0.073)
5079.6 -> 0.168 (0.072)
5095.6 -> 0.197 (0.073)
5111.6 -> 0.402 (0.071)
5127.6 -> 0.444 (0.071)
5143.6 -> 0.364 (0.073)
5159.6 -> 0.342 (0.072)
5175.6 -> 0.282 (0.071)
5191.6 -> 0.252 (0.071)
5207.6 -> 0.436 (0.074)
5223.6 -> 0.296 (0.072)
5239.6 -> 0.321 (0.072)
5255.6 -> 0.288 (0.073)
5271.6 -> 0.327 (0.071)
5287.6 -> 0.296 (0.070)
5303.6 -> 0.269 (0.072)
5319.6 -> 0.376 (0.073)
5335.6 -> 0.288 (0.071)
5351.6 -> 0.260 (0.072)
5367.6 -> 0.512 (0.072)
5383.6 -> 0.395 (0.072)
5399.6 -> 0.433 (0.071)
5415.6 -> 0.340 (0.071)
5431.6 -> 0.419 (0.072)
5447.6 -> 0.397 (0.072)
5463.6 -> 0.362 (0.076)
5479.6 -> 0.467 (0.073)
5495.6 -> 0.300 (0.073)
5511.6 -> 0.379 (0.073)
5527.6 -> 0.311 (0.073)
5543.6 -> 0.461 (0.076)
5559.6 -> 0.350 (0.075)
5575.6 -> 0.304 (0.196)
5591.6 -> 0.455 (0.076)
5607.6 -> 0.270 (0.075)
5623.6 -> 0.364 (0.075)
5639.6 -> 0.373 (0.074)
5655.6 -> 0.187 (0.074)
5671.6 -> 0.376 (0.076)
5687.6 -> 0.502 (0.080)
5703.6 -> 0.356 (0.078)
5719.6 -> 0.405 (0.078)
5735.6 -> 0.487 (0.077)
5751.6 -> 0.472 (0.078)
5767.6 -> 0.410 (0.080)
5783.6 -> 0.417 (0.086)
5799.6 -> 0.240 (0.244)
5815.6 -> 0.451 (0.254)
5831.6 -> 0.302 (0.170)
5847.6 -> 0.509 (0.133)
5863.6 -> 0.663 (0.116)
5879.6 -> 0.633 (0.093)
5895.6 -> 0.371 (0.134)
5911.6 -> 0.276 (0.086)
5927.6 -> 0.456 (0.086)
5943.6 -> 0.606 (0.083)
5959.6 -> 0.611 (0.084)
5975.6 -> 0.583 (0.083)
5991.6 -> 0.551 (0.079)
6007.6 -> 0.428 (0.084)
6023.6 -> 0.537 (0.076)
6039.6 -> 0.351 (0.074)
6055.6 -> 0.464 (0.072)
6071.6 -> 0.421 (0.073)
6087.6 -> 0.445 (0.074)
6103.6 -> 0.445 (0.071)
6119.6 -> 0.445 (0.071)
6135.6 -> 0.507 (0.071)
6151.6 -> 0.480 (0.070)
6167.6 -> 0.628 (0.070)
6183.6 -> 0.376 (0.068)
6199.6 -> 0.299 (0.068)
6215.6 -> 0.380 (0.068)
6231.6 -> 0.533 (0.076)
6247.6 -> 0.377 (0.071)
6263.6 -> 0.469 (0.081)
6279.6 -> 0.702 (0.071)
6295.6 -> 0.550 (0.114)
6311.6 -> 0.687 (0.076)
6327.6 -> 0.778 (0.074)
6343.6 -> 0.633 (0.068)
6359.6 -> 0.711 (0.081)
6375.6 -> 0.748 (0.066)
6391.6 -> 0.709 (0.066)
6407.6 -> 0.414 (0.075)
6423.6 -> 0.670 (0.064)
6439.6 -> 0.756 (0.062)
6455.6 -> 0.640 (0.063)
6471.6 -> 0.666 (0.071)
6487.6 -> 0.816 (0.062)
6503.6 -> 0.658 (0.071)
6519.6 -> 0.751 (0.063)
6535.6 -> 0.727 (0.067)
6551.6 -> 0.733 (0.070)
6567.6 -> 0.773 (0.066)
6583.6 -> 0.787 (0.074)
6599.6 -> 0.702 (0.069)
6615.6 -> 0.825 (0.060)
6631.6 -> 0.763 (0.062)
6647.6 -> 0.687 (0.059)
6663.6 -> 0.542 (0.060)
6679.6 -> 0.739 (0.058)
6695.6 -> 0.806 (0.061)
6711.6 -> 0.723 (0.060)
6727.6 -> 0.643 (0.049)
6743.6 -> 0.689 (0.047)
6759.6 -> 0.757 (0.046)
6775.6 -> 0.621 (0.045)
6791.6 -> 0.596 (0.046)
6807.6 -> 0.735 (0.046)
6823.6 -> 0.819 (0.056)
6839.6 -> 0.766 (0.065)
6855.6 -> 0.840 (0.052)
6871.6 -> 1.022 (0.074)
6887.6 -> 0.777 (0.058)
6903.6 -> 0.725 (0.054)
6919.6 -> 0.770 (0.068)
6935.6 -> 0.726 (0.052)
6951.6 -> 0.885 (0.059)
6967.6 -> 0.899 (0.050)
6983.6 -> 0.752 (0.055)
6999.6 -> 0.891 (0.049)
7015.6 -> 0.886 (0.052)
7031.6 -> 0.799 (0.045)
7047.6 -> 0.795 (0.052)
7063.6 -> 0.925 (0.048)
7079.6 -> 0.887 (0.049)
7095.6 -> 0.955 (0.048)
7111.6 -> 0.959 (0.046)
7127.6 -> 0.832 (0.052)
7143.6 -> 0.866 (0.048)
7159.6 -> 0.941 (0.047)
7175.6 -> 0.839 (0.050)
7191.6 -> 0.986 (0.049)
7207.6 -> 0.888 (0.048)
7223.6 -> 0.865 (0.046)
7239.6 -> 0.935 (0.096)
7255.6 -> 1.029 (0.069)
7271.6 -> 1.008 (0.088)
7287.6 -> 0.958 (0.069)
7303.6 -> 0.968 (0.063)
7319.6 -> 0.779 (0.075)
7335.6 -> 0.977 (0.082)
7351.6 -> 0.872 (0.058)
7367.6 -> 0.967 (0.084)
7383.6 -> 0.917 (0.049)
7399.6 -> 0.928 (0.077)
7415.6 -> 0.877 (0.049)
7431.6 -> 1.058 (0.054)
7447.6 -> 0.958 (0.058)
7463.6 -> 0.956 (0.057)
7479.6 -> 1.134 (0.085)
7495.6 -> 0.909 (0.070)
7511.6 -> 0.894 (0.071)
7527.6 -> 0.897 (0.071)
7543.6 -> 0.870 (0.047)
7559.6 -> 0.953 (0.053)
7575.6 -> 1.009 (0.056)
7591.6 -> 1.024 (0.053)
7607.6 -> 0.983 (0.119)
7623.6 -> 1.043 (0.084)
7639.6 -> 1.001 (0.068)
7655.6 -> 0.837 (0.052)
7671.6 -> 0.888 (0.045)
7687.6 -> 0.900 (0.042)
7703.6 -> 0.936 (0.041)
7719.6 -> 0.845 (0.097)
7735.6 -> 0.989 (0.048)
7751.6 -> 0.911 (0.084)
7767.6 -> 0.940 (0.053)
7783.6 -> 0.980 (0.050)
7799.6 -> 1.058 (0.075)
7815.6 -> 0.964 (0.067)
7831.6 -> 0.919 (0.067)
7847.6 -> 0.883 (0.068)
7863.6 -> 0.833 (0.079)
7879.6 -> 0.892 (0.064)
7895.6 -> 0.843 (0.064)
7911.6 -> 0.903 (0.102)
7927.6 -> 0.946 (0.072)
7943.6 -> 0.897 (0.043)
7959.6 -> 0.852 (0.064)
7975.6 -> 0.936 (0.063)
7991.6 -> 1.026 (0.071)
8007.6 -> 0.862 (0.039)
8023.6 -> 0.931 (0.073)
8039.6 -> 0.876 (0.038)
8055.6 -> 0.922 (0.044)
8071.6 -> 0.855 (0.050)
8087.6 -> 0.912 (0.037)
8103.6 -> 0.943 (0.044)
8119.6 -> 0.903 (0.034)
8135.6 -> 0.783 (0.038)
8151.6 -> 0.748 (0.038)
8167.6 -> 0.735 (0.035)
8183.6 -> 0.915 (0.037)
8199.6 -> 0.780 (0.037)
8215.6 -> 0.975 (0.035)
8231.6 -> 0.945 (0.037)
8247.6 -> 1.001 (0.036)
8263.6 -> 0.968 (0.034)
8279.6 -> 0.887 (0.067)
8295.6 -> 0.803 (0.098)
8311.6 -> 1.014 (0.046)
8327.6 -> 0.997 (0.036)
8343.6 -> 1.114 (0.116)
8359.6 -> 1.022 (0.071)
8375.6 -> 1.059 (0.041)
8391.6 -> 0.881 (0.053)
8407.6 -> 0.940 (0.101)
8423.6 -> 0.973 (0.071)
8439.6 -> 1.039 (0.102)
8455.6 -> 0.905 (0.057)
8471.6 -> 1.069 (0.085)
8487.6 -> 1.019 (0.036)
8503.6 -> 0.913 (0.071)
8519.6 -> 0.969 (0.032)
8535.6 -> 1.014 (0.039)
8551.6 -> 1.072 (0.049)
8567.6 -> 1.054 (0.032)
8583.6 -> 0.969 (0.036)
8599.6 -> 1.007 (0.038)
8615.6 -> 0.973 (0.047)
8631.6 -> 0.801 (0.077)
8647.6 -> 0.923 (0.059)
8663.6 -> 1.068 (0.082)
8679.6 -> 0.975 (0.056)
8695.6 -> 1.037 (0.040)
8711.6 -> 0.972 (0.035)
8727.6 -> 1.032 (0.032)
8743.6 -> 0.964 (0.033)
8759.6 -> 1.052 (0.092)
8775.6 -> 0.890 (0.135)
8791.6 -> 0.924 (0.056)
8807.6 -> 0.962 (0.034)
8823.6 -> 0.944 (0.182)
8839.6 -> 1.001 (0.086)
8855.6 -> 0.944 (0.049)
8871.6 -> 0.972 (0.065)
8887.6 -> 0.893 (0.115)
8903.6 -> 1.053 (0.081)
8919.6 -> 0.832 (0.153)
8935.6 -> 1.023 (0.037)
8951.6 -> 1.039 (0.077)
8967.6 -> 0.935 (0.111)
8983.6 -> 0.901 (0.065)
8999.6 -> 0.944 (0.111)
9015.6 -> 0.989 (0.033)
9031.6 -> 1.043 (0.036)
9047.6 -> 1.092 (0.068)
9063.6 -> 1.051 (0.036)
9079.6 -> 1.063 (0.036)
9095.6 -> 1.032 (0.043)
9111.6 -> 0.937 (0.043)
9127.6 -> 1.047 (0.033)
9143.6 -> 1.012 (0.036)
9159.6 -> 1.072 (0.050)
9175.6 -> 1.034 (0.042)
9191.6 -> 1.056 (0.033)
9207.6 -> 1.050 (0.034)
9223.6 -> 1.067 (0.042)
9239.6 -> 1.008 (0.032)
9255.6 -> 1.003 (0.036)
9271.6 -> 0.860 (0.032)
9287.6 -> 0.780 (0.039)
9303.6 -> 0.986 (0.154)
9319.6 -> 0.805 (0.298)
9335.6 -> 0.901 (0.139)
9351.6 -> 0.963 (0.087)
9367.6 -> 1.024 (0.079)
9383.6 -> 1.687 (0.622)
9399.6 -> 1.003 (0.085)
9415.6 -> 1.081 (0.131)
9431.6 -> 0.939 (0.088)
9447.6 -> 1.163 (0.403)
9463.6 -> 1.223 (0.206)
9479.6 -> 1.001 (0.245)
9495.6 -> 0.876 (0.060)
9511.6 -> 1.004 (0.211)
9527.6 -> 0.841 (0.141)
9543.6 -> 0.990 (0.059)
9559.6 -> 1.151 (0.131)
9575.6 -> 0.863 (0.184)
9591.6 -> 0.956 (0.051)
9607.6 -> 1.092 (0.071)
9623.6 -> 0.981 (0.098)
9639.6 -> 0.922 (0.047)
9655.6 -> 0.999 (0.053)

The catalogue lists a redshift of 0.57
